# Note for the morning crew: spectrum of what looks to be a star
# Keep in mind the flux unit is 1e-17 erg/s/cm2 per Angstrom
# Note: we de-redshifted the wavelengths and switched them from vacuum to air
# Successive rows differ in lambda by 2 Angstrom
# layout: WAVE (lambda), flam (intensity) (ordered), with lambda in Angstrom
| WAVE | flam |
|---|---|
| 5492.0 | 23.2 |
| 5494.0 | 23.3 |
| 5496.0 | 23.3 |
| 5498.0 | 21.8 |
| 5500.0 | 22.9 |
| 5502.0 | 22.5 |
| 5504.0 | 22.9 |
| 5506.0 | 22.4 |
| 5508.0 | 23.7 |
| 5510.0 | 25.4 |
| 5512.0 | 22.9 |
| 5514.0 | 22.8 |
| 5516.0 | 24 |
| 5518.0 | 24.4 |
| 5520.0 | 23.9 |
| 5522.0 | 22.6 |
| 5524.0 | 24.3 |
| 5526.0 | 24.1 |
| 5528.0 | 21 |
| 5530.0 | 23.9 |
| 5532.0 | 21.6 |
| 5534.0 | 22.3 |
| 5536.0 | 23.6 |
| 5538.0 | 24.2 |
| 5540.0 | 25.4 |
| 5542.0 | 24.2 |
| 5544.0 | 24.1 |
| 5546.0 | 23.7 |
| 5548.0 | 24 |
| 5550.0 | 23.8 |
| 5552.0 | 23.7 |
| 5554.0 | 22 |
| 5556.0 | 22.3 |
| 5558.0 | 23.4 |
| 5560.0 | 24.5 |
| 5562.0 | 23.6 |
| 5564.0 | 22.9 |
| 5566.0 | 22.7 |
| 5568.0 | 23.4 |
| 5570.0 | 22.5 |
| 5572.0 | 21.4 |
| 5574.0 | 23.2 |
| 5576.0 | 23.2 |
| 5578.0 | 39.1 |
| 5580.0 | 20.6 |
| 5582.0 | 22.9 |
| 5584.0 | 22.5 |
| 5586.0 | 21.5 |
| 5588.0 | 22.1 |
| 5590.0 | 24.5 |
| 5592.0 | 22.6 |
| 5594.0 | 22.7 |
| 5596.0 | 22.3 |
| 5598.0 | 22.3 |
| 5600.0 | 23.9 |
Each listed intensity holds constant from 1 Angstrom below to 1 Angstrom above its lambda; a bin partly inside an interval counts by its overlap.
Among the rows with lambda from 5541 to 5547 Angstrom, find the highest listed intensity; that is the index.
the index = 24.2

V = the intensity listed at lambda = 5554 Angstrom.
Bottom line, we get 22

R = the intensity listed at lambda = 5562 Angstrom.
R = 23.6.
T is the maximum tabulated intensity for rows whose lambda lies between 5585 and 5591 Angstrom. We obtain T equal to 24.5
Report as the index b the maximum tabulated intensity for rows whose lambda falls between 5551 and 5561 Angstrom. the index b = 24.5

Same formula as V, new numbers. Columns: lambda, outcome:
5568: 23.4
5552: 23.7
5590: 24.5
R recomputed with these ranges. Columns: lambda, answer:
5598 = 22.3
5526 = 24.1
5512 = 22.9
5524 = 24.3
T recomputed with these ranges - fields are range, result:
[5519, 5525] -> 24.3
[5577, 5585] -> 39.1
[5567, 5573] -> 23.4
